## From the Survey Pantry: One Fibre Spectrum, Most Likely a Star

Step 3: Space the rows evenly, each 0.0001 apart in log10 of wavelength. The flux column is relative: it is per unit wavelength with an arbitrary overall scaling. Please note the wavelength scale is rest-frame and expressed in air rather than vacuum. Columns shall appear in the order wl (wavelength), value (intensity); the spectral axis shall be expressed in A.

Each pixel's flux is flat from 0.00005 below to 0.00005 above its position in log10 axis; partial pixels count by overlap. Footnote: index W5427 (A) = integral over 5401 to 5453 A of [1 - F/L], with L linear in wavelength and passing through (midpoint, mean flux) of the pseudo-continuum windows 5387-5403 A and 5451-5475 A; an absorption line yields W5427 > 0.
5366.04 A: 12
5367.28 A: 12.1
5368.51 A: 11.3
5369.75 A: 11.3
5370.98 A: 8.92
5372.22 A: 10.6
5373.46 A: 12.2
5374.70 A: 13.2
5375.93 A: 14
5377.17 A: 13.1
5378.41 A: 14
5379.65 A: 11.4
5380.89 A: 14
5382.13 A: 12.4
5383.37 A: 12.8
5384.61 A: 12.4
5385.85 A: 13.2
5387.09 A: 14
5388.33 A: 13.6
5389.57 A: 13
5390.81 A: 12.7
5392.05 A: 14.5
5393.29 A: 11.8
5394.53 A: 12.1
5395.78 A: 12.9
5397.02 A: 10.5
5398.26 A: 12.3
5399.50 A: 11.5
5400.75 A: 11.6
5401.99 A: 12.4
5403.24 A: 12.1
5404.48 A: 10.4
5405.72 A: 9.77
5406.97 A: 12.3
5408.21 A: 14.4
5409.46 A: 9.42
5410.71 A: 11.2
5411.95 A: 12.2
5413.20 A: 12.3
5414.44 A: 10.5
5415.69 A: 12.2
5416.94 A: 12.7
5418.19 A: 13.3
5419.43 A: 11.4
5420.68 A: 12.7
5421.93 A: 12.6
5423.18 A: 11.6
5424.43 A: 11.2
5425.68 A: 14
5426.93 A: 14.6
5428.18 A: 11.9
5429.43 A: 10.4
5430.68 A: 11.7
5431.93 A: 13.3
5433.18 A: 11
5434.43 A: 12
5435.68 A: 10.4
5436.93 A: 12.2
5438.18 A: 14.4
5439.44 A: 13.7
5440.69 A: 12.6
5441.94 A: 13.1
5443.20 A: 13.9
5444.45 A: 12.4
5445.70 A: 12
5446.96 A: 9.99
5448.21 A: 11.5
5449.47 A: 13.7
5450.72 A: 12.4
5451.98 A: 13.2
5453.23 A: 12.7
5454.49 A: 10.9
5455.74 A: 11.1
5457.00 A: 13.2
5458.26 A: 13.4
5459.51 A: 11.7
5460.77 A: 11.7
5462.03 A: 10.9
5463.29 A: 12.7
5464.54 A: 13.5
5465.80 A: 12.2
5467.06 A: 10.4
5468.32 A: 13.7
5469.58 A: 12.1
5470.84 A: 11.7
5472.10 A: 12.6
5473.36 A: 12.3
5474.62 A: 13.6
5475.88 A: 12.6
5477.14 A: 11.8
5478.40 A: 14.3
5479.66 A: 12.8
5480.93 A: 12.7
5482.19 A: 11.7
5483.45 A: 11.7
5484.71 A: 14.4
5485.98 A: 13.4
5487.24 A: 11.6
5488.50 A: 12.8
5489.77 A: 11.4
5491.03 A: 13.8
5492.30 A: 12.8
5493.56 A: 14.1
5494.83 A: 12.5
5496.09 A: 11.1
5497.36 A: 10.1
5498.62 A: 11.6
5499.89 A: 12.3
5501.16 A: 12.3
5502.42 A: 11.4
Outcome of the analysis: 0.9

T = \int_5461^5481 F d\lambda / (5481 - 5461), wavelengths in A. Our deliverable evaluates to 12.5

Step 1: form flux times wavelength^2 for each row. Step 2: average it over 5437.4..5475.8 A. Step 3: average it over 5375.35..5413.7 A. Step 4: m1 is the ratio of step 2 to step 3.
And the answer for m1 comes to 1.03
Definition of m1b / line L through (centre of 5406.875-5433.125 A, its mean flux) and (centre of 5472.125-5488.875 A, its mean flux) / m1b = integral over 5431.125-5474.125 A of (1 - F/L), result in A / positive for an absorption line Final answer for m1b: 0.5 A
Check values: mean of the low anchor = 12.2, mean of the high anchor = 12.7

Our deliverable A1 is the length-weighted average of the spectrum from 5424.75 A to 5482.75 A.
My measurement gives 12.4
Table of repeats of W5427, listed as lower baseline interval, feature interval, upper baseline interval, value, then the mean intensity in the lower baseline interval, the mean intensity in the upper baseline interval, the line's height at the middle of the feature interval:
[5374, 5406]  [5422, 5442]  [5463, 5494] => 0.4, 12.6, 12.7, 12.6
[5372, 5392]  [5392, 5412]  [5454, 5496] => 1.8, 13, 12.5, 12.9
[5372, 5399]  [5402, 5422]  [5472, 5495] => 1.5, 12.8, 12.8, 12.8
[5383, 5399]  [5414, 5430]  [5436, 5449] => 0.5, 12.7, 12.5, 12.6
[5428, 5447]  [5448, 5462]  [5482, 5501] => 0.0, 12.3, 12.4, 12.3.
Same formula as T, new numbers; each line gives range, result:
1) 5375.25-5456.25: 12.3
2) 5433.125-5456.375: 12.3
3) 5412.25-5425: 12.1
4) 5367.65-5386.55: 12.3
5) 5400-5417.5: 11.7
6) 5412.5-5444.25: 12.4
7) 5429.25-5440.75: 12.2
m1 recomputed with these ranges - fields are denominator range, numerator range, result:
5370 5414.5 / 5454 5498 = 1.04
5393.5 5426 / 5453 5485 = 1.06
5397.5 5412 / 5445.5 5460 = 1.07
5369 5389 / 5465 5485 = 1.03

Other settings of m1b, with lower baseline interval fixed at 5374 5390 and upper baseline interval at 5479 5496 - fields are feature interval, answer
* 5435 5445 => 0.1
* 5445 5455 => 0.6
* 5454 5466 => 0.6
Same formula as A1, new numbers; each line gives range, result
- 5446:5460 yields 12.2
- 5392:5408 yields 11.8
